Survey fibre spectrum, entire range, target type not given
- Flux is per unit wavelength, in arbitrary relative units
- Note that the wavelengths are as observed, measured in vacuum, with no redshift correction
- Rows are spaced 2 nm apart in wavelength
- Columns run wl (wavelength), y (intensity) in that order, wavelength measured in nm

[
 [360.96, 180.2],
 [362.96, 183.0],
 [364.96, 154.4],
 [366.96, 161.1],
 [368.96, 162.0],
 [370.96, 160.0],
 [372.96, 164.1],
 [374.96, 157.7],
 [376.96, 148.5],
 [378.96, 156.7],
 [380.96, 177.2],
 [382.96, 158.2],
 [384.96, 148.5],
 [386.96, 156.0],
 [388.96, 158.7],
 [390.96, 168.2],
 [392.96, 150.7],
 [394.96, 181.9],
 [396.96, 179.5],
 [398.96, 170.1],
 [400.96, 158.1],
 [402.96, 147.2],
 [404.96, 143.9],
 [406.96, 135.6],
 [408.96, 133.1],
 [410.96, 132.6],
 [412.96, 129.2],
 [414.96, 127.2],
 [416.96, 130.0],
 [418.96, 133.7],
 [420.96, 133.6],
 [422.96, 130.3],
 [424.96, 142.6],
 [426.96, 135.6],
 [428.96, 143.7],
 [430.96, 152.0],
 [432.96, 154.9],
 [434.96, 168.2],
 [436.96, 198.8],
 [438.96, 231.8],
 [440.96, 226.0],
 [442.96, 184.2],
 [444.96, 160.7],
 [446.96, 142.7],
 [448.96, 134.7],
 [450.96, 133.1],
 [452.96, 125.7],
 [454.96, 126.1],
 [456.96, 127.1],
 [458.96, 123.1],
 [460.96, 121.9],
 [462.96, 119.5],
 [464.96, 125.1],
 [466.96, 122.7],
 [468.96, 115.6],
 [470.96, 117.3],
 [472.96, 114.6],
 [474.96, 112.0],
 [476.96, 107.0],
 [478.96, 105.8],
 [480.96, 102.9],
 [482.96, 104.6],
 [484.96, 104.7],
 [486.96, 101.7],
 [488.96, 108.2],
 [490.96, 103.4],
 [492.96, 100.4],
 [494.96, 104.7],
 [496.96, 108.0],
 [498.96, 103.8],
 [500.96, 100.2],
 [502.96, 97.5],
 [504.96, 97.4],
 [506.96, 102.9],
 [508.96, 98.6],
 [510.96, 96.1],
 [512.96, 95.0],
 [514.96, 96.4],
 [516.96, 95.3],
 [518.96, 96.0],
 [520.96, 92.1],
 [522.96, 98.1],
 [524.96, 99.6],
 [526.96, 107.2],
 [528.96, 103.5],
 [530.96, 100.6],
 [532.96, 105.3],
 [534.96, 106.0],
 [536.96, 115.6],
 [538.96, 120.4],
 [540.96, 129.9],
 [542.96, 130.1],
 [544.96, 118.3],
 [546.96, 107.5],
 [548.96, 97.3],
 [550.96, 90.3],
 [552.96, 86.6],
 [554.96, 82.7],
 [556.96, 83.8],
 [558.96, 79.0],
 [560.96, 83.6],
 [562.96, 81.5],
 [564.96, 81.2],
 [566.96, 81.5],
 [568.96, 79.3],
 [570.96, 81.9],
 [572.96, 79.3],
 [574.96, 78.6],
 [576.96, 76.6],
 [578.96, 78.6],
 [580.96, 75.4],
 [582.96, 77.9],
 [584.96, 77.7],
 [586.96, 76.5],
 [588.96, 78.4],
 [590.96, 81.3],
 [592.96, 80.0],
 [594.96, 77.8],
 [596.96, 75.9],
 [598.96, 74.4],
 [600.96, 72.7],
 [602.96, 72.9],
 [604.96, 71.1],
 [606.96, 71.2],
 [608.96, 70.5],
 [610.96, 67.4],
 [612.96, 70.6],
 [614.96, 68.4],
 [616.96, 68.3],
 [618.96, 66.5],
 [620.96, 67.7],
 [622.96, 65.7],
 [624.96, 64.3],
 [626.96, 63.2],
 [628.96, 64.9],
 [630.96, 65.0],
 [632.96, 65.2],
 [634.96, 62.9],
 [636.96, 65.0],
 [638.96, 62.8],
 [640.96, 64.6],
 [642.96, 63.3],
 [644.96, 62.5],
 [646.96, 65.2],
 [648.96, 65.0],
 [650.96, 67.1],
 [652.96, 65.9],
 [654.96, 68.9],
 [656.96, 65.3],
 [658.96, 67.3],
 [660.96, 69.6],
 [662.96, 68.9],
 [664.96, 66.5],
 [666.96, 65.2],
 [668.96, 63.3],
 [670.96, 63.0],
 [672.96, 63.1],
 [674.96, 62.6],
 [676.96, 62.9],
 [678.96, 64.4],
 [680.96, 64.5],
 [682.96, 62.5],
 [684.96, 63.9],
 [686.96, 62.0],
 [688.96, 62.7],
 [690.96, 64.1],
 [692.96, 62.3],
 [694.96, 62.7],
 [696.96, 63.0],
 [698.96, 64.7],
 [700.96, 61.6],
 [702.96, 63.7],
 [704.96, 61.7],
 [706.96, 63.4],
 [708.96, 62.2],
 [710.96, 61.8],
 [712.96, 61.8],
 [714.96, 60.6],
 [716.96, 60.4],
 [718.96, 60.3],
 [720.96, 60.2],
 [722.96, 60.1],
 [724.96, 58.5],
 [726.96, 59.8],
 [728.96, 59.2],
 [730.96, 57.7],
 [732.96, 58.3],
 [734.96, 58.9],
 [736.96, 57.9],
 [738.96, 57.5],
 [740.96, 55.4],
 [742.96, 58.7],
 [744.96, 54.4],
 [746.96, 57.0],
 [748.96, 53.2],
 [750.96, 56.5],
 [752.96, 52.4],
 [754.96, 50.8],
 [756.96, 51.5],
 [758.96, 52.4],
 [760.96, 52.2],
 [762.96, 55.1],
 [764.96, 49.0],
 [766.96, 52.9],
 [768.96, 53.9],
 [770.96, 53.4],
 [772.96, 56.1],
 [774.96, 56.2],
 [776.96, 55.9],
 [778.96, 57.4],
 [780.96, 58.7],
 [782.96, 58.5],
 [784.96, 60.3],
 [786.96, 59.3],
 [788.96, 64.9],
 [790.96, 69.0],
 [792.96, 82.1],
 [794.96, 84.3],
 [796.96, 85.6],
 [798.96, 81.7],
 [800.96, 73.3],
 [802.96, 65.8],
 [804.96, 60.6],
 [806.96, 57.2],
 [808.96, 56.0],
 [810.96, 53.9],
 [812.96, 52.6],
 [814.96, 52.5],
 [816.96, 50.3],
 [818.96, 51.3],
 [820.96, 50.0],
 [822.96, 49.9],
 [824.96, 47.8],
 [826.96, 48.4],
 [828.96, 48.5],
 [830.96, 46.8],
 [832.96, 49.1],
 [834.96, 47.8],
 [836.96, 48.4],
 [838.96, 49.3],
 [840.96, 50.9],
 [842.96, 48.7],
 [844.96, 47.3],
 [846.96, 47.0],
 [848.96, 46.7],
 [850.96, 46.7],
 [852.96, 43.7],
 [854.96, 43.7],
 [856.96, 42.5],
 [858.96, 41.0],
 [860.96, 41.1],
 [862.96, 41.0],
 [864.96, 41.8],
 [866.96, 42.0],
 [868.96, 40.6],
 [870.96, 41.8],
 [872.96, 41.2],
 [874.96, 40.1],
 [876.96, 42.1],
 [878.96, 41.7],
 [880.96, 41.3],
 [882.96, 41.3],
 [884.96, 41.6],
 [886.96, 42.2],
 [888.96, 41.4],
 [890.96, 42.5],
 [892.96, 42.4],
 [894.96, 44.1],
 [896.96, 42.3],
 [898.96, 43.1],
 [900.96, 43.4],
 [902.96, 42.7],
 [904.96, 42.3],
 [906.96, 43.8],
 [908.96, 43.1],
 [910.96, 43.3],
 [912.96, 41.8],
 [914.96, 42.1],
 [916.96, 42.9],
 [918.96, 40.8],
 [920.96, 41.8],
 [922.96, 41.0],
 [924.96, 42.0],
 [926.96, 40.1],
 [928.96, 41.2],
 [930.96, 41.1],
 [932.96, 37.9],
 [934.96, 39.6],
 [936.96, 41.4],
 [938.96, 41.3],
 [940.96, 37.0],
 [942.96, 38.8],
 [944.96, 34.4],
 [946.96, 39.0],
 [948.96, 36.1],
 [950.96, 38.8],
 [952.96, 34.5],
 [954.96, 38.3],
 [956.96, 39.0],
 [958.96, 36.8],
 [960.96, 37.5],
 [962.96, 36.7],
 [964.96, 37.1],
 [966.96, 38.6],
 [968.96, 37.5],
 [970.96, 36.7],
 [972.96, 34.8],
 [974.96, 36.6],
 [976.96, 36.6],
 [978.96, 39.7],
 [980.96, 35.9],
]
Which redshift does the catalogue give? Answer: 1.84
